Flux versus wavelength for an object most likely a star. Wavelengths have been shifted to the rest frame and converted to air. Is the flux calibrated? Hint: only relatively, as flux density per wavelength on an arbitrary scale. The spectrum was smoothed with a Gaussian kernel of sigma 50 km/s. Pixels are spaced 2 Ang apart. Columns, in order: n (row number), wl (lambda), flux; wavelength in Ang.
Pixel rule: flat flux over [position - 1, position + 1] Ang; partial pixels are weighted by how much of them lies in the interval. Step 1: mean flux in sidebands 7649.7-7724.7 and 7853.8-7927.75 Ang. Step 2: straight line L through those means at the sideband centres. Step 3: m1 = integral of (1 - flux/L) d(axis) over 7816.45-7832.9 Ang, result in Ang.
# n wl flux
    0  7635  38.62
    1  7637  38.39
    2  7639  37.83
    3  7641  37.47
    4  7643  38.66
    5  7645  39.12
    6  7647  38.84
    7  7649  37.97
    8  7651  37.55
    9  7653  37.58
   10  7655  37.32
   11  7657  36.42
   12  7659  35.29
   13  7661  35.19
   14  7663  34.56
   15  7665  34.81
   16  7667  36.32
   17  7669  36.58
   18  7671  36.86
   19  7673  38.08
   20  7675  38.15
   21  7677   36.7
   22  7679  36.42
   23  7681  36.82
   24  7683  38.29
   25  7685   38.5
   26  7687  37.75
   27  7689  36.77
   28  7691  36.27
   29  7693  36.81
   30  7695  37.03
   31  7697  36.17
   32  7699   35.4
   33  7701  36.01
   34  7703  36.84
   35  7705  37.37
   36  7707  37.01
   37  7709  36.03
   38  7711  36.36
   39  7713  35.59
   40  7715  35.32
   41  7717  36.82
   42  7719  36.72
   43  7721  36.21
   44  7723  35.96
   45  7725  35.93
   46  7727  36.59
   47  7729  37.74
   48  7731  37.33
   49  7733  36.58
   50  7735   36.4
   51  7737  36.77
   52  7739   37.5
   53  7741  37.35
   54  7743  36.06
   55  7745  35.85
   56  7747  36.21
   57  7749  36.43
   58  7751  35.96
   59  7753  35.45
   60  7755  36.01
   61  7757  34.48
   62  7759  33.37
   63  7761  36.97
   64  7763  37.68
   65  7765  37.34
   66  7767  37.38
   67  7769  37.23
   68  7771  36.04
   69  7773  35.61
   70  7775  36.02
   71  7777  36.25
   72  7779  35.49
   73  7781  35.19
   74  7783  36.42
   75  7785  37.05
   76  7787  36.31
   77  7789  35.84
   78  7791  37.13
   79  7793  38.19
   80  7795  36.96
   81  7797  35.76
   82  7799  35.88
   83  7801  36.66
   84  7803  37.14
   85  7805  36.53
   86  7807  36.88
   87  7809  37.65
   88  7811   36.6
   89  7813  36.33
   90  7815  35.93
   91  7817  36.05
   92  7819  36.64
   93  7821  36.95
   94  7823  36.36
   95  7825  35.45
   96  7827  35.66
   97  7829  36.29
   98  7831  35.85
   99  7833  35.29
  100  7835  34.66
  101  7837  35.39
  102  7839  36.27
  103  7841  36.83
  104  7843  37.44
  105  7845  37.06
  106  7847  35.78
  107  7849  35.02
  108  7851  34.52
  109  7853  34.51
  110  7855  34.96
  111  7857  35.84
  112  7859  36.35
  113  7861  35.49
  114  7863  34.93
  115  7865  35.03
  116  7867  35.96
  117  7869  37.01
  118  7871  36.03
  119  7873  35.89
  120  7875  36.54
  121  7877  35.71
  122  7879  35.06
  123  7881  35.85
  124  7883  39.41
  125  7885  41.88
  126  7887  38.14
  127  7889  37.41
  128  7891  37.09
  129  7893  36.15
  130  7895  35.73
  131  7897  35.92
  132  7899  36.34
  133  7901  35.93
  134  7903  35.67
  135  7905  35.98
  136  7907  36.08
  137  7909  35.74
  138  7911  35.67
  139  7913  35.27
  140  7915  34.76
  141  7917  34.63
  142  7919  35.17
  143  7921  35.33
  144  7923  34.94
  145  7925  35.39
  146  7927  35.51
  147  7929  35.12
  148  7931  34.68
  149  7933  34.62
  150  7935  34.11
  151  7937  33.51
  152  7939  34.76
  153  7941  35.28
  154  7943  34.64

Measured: 0.1 Ang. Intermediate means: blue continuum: 36.6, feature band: 36.1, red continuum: 36.1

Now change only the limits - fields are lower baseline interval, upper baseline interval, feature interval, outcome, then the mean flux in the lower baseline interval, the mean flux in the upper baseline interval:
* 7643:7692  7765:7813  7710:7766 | 0.7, 37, 36.5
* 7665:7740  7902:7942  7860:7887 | -0.8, 36.7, 35.1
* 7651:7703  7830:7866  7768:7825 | -0.8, 36.7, 35.6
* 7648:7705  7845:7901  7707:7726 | 0.3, 36.7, 36.3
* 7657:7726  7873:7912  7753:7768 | 0.2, 36.5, 36.6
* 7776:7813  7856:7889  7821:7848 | 0.4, 36.5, 36.6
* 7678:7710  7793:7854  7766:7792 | 0.1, 36.8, 36.2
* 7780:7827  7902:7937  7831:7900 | -0.8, 36.5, 35.2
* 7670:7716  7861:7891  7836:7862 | 0.7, 36.8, 36.7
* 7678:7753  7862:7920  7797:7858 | 0.5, 36.6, 36.2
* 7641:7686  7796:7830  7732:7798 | 0.5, 37.1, 36.4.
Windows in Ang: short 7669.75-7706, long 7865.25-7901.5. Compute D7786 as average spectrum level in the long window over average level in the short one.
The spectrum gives 1.0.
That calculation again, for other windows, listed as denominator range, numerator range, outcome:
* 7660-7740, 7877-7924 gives 0.99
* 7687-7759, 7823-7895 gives 1.00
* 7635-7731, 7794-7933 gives 0.98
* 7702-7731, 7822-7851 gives 0.98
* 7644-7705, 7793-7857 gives 0.98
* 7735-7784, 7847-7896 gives 1.00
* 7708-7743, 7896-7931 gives 0.97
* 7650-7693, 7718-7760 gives 0.99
